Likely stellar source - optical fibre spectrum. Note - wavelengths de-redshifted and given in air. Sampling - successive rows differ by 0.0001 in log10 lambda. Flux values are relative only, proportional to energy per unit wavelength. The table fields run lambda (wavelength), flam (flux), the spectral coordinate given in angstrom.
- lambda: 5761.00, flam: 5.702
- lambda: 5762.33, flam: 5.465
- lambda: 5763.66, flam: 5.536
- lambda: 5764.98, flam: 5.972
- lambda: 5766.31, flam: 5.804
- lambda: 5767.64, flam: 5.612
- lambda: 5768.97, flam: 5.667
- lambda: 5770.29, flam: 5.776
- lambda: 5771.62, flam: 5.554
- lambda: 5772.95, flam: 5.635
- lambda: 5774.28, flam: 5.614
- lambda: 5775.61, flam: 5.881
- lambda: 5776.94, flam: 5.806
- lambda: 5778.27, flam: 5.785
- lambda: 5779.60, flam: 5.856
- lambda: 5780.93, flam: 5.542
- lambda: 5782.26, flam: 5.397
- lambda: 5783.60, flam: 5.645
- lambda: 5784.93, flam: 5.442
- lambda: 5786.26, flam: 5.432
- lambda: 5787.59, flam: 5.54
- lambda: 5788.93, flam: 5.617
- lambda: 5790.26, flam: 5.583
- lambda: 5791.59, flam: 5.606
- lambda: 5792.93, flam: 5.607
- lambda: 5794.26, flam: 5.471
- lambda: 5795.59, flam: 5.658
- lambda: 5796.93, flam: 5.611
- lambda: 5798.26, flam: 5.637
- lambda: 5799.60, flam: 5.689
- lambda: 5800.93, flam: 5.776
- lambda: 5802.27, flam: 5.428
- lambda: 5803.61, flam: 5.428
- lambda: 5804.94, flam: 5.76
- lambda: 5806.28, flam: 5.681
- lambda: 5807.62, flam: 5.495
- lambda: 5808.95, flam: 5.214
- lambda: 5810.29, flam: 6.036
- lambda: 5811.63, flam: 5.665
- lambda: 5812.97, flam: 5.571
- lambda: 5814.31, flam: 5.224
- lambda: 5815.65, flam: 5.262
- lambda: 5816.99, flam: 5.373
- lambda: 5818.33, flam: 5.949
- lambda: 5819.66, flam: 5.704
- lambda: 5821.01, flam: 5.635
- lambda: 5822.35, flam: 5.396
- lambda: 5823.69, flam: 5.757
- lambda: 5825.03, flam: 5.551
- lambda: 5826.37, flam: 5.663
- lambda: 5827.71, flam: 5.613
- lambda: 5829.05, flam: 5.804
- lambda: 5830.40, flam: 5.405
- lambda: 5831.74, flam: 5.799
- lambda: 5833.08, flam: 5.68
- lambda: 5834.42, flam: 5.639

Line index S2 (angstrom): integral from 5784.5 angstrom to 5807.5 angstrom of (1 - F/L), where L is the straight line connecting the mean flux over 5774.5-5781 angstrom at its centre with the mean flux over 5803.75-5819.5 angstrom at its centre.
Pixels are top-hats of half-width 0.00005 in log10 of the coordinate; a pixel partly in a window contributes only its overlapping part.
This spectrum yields 0.3 angstrom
